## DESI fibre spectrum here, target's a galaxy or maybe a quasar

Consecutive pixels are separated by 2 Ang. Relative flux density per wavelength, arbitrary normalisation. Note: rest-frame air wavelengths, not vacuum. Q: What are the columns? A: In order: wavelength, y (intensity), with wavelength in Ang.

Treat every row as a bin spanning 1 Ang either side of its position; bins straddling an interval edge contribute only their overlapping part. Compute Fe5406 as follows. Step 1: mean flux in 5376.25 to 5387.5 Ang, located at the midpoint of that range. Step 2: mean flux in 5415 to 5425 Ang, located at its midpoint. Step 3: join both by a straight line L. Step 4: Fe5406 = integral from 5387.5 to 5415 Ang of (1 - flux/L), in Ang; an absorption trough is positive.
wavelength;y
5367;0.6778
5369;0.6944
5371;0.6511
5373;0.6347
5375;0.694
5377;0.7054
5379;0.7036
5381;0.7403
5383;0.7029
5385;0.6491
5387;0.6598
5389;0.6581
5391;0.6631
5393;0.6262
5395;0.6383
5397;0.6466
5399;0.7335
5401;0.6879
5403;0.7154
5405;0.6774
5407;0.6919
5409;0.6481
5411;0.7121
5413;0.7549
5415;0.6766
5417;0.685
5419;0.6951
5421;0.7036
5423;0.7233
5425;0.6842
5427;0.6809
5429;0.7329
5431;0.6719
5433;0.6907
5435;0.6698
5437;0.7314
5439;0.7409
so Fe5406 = 0.6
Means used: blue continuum 0.695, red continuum 0.697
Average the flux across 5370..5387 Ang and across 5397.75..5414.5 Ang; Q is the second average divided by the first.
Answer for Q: 1.0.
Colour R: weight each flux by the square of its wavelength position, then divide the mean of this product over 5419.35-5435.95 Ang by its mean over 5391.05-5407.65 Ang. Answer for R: 1.04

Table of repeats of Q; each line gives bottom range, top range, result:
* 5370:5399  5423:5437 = 1.03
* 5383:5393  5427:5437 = 1.05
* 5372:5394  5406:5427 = 1.03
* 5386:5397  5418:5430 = 1.08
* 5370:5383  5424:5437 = 1.00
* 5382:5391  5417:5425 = 1.05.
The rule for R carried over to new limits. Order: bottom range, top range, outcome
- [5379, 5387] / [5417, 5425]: 1.03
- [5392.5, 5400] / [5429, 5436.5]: 1.05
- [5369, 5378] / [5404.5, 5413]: 1.04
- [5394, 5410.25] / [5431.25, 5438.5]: 1.04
